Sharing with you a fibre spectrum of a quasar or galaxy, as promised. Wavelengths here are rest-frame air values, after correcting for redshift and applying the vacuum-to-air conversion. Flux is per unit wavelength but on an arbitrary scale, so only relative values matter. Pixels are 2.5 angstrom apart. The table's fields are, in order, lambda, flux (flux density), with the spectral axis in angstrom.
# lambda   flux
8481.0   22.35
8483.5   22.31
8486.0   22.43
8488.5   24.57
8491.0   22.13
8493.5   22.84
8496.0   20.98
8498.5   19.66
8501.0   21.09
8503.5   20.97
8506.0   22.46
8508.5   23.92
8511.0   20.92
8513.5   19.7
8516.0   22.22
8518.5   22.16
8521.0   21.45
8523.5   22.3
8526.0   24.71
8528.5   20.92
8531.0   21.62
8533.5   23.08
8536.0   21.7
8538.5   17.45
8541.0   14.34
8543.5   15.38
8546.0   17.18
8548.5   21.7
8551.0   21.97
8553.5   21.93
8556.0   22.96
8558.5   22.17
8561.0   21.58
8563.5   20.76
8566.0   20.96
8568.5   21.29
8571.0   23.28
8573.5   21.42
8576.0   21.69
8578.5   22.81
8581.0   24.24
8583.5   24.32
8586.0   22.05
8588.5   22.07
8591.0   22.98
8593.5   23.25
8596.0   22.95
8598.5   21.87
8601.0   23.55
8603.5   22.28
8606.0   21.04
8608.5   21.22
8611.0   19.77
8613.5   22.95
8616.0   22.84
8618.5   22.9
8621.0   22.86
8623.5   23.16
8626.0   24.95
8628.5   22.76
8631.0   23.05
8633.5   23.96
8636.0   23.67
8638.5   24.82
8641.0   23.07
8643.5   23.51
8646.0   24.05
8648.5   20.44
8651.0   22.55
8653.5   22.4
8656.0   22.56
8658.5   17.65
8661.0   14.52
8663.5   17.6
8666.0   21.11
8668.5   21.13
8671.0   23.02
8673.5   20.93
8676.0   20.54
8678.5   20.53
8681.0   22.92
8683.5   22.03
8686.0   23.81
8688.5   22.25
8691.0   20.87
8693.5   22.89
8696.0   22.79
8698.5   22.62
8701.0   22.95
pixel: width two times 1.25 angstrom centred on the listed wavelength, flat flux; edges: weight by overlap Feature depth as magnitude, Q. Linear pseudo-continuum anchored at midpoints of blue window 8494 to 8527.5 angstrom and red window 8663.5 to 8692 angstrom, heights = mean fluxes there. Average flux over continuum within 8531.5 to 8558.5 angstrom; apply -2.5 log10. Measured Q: 0.09 mag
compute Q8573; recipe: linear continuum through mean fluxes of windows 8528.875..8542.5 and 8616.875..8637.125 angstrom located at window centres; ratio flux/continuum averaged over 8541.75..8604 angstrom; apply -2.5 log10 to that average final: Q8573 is -0.03 mag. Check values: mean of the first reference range 19.6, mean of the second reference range 23.4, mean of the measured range 21.8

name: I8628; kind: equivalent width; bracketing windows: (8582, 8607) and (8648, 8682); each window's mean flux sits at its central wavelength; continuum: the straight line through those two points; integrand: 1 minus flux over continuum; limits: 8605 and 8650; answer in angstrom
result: -2.46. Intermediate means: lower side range 22.7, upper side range 20.5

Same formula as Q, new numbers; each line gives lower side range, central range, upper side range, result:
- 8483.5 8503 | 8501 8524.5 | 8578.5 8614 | 0.015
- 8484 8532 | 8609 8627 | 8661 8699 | -0.053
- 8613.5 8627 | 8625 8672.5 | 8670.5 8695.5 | 0.038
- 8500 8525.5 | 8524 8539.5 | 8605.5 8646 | 0.016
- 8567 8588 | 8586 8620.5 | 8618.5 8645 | 0.037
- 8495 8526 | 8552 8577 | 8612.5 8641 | 0.032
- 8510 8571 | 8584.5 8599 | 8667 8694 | -0.066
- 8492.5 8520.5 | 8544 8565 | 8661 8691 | 0.018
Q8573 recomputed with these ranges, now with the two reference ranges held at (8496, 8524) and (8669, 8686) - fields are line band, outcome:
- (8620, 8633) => -0.08 mag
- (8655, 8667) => 0.17 mag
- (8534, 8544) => 0.21 mag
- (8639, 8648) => -0.08 mag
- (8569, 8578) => -0.03 mag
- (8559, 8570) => 0.02 mag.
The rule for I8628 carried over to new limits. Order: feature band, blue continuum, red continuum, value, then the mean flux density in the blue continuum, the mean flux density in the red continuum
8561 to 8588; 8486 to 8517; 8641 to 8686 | -0.91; 21.8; 21.2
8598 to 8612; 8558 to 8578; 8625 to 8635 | 0.74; 21.7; 23.6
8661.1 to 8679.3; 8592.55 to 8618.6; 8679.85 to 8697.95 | 1.73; 22.2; 22.5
